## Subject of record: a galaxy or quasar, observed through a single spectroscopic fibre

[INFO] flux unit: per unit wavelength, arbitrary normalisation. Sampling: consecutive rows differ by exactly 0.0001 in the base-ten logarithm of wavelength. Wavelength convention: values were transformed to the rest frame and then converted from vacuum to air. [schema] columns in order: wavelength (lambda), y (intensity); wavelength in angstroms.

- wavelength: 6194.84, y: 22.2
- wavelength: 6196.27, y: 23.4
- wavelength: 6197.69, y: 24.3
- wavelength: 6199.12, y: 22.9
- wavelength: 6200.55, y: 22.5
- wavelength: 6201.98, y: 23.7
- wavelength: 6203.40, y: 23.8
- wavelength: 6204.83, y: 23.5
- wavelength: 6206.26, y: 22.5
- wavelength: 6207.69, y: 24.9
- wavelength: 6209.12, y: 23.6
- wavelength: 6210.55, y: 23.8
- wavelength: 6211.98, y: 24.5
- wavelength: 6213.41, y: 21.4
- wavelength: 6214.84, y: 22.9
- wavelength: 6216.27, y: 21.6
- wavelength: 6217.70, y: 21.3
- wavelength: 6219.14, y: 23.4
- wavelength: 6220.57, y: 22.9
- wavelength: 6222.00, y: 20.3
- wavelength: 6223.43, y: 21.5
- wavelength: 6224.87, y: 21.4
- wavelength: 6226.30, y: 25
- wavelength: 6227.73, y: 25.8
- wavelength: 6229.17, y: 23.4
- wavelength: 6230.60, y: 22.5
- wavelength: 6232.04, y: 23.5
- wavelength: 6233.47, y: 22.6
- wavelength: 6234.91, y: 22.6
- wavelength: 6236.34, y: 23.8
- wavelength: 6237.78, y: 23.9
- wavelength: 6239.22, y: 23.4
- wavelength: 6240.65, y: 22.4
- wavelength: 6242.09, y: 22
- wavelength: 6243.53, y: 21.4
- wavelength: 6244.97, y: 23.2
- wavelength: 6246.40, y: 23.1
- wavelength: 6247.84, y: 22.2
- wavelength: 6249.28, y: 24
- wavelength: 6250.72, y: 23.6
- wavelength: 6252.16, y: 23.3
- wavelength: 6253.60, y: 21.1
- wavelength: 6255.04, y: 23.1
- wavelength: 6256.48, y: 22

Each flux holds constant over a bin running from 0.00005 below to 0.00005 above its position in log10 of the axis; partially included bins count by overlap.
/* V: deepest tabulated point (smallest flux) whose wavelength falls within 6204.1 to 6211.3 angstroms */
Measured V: 22.5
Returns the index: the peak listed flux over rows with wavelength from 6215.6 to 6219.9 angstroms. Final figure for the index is 23.4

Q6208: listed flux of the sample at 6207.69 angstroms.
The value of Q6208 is 24.9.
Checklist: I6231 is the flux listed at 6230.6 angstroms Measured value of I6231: 22.5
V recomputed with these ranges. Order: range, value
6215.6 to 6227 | 20.3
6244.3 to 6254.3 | 21.1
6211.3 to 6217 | 21.4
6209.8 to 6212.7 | 23.8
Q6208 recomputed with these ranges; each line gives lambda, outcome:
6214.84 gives 22.9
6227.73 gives 25.8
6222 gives 20.3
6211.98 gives 24.5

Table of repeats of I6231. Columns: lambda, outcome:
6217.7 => 21.3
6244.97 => 23.2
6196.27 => 23.4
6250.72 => 23.6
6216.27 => 21.6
